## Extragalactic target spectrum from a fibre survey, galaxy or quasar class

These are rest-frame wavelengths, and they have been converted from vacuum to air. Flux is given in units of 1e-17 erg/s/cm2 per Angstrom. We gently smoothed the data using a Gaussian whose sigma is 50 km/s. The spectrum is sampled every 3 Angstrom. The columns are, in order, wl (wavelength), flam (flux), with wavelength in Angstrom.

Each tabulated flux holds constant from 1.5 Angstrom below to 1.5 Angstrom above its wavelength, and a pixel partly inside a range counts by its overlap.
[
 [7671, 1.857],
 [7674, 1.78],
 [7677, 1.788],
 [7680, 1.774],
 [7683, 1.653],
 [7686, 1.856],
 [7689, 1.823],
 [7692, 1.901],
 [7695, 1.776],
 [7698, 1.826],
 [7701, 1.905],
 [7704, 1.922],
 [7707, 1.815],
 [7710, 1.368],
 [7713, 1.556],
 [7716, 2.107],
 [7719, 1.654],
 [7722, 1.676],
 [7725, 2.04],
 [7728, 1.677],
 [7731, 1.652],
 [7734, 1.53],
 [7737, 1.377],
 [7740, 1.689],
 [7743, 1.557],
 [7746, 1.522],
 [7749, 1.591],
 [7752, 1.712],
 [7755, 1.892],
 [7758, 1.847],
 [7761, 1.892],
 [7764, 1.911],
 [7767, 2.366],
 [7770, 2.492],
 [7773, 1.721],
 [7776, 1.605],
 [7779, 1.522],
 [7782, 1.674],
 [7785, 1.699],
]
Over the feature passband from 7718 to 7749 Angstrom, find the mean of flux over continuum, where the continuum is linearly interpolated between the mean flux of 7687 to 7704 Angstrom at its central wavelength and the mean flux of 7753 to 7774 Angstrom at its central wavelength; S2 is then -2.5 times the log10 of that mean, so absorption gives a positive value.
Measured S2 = 0.19 mag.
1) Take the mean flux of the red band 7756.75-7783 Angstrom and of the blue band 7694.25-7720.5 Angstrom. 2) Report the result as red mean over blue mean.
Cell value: 1.1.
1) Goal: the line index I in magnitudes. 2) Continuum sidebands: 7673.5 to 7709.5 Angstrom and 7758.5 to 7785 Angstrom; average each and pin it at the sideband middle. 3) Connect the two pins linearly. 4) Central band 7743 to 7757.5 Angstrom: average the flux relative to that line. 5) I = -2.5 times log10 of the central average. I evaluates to 0.11 mag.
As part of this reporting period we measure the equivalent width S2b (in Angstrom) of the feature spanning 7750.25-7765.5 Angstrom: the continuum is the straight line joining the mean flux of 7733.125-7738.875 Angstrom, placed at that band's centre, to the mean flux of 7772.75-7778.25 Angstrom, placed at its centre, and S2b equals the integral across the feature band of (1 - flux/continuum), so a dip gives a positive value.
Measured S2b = -2.9 Angstrom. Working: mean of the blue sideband 1.46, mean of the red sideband 1.63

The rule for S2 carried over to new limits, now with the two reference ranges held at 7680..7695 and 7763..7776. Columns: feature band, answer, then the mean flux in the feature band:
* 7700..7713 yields 0.08 mag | 1.72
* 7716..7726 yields 0.05 mag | 1.83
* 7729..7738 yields 0.26 mag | 1.54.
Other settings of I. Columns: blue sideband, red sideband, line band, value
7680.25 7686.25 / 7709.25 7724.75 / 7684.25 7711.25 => -0.04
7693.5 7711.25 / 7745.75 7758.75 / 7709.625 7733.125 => 0.02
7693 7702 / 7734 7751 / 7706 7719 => 0.02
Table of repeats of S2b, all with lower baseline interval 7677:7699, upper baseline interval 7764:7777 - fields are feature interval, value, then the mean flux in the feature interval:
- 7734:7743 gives 1.9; 1.54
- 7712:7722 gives 0.6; 1.77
